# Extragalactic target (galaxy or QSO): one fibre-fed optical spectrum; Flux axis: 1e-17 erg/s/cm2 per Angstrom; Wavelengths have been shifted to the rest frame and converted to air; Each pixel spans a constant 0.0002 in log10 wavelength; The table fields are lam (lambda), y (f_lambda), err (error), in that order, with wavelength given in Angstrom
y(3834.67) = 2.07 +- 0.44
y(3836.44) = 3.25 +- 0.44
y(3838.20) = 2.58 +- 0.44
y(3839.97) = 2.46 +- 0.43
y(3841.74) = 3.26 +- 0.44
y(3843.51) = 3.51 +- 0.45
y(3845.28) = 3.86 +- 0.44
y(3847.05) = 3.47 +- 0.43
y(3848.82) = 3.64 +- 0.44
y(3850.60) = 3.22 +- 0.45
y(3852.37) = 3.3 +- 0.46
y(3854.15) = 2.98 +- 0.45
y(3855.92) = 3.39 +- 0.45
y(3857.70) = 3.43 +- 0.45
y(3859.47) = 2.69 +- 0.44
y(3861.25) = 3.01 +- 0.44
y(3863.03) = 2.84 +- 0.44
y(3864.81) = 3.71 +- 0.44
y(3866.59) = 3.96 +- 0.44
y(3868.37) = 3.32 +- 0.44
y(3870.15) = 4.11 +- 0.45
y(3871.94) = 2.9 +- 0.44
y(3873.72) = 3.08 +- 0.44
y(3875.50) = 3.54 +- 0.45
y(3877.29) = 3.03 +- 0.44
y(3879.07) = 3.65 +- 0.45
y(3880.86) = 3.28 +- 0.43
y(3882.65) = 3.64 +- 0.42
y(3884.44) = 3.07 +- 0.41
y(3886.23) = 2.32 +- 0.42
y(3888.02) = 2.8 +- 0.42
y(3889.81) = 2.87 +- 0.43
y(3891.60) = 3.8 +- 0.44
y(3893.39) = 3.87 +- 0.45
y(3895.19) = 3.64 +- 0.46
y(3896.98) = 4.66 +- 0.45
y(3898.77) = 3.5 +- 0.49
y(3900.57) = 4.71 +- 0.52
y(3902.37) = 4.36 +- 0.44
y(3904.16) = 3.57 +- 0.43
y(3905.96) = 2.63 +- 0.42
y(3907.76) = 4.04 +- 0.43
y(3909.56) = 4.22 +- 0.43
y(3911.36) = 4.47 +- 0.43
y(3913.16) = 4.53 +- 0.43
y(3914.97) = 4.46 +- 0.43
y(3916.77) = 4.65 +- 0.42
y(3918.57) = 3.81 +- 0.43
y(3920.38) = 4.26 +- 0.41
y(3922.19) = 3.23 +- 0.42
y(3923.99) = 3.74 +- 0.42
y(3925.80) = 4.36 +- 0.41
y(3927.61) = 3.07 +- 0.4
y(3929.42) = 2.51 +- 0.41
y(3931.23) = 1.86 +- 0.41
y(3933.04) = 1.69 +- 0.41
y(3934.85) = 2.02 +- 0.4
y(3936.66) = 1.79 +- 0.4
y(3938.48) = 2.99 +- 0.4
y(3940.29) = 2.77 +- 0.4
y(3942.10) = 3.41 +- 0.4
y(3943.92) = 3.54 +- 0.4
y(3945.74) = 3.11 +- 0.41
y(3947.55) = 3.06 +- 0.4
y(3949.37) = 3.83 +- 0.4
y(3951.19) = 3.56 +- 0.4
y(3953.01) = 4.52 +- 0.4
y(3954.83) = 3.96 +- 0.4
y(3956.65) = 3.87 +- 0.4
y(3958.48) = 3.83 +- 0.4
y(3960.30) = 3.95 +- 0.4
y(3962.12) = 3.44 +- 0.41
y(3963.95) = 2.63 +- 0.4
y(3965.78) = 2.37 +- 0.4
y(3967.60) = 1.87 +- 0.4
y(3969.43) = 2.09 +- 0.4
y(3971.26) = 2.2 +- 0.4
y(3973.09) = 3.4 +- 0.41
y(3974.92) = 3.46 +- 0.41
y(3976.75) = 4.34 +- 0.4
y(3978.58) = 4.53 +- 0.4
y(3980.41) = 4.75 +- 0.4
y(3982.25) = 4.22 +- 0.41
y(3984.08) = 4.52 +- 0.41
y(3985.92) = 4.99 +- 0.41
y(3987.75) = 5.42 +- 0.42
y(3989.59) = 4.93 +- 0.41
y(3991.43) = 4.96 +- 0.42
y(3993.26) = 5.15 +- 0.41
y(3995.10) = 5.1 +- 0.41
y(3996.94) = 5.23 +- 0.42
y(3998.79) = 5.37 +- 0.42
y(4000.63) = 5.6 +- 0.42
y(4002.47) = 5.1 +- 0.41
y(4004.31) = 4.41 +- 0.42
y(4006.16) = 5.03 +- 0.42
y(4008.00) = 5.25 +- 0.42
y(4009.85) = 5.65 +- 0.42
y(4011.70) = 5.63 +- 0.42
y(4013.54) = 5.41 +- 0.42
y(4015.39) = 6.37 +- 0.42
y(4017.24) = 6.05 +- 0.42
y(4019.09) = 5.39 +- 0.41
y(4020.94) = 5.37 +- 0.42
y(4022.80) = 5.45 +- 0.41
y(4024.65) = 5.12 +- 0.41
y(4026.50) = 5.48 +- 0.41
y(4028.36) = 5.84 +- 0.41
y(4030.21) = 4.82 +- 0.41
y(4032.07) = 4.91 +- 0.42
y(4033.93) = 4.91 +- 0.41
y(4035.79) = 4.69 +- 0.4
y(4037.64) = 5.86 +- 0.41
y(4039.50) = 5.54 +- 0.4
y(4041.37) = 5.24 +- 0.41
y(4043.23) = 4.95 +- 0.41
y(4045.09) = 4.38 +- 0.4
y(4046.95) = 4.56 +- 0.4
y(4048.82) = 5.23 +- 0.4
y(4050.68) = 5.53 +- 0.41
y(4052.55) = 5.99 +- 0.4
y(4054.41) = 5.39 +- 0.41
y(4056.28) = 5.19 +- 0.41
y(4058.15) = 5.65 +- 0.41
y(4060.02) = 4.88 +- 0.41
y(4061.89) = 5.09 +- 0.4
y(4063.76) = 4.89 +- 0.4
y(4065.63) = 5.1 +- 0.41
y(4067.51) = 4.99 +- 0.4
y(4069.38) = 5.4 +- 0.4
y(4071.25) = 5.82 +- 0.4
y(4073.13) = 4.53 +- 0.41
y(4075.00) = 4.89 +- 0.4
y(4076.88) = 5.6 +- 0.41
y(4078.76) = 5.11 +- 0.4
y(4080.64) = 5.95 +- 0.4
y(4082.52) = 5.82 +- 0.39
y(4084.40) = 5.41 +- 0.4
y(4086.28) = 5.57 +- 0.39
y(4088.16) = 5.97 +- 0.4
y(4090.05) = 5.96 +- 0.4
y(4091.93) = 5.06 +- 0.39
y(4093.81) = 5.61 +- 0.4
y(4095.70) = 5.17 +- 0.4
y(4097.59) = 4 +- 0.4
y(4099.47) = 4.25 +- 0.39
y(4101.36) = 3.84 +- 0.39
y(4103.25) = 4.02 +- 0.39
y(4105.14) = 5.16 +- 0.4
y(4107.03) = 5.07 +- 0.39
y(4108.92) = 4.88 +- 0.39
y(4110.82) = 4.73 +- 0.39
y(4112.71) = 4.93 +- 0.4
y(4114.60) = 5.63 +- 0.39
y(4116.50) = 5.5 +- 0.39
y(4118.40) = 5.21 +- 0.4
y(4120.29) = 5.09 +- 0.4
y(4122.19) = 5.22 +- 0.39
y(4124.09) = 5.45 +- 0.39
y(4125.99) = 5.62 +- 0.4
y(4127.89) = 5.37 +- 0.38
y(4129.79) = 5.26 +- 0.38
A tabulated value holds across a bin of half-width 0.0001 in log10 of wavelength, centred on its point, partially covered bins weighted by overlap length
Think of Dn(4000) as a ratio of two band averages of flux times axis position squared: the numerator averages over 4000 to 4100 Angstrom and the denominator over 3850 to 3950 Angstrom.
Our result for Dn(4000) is 1.68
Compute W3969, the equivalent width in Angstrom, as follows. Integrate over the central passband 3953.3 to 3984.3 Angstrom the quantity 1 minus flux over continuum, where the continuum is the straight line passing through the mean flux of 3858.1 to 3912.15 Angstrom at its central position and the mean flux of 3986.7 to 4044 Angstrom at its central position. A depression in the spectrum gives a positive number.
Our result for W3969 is 7.77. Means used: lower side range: 3.51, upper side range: 5.3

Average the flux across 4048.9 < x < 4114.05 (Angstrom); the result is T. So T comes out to 5.16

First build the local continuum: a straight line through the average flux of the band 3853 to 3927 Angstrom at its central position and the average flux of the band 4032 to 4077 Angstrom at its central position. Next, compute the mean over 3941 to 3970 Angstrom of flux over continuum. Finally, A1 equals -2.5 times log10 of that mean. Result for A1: 0.26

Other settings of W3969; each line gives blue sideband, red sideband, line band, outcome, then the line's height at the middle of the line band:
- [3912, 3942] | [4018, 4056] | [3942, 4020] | -1.2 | 4.22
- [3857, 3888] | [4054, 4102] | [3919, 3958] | 6.7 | 3.88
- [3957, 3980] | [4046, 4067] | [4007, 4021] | -4.6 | 4.26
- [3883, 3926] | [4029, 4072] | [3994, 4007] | -1.1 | 4.71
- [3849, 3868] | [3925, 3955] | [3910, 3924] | -4.8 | 3.1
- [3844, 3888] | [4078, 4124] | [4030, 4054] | -2.4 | 4.68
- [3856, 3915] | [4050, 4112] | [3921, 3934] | 3.2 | 3.9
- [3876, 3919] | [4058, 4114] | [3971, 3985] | 1.0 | 4.32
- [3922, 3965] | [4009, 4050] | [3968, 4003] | -1.5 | 4.23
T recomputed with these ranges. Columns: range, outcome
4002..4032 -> 5.39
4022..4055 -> 5.21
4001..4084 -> 5.29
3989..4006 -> 5.09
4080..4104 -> 5.12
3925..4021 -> 4.03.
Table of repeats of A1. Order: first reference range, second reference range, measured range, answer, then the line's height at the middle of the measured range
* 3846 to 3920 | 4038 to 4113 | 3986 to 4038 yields -0.15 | 4.62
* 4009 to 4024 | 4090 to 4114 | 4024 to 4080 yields 0.02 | 5.3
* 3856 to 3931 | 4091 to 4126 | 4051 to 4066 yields -0.14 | 4.63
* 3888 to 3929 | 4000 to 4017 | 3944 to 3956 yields 0.23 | 4.52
